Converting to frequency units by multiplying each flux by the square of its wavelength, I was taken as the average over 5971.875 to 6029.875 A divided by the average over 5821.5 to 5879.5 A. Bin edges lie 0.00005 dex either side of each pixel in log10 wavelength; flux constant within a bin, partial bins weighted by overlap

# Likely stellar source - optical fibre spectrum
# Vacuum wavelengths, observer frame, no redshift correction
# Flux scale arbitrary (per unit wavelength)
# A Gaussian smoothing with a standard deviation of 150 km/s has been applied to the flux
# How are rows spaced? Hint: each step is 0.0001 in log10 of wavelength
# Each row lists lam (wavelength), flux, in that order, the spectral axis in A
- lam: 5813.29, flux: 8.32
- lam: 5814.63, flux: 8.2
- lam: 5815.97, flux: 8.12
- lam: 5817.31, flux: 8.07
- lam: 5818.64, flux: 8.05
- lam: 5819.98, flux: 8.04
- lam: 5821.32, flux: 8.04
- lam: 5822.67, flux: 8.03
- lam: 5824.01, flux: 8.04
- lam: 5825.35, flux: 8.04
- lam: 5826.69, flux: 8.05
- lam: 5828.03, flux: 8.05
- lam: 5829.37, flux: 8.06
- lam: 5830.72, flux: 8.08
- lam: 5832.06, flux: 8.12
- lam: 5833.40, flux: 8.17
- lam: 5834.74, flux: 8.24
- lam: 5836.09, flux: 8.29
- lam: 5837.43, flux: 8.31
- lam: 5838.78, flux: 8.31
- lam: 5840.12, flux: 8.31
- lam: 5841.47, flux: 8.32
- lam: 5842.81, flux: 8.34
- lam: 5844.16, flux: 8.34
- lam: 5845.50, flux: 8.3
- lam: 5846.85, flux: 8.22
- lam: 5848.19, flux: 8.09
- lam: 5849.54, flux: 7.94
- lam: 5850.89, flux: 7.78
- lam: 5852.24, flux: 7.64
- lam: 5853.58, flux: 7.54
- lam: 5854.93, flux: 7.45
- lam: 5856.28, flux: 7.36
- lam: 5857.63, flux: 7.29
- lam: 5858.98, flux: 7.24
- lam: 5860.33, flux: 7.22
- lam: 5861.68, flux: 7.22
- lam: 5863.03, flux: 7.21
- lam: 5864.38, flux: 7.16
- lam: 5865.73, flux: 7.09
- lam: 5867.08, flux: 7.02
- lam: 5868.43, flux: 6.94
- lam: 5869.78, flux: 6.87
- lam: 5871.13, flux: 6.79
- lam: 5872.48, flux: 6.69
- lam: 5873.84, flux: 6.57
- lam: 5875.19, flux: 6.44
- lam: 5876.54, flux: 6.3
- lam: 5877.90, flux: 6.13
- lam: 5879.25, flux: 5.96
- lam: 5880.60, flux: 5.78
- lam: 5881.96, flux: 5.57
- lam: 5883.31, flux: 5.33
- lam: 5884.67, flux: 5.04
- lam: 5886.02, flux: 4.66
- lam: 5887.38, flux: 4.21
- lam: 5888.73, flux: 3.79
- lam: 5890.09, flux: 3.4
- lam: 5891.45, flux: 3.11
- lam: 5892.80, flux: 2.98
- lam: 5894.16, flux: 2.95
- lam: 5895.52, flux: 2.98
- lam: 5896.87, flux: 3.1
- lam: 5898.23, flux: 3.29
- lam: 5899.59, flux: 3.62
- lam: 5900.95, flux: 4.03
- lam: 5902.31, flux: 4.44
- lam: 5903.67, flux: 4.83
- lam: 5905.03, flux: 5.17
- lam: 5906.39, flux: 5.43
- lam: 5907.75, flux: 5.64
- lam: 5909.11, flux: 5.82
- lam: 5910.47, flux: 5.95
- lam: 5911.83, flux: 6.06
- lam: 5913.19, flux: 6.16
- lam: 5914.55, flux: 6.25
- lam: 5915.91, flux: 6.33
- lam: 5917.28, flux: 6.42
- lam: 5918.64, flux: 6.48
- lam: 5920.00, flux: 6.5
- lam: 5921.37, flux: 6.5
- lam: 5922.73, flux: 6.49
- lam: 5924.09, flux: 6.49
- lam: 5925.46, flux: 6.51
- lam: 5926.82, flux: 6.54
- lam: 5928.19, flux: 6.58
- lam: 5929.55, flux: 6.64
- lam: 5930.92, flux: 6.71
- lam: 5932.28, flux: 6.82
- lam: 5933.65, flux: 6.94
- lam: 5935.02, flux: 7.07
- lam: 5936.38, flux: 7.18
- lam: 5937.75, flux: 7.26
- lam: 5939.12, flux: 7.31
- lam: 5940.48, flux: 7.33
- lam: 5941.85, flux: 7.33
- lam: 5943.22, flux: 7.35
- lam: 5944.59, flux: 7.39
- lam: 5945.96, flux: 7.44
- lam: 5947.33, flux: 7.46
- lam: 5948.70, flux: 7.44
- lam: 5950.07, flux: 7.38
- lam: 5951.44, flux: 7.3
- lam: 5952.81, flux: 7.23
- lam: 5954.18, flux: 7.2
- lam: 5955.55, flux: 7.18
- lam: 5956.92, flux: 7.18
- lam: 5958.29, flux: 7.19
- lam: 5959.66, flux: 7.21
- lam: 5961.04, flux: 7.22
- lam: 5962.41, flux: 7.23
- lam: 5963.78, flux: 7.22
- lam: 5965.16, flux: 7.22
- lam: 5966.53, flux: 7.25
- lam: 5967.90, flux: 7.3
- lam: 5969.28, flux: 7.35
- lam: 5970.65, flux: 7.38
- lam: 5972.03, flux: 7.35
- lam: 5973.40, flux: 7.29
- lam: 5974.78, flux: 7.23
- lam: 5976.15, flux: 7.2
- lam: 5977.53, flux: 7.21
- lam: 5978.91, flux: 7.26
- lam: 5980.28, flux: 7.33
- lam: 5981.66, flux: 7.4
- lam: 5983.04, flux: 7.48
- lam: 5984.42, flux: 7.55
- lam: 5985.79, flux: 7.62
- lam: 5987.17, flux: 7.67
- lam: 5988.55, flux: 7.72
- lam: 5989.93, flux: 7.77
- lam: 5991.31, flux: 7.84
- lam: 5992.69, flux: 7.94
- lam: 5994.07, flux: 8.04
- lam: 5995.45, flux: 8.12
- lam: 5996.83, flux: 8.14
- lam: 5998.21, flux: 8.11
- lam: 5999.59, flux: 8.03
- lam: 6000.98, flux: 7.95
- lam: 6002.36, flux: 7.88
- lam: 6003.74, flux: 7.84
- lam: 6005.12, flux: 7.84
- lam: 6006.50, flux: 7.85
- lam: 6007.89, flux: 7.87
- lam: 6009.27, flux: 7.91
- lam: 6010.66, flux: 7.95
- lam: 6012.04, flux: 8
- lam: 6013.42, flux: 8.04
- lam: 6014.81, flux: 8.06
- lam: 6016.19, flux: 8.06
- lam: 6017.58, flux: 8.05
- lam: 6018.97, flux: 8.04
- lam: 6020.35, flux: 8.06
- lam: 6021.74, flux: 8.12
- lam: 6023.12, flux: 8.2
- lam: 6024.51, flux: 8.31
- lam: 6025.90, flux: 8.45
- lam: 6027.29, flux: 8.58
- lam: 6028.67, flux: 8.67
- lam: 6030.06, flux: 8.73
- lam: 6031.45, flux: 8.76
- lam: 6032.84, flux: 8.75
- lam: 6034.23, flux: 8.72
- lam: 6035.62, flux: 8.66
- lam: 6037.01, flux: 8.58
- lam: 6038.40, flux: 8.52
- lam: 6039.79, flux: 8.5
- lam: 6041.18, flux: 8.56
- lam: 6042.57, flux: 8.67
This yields 1.09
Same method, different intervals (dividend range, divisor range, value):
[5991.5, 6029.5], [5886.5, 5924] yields 1.70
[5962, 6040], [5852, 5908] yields 1.48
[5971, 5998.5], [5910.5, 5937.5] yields 1.18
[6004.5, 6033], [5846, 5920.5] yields 1.46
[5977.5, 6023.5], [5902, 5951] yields 1.23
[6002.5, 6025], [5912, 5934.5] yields 1.27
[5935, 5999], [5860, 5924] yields 1.38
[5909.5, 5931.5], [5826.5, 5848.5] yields 0.80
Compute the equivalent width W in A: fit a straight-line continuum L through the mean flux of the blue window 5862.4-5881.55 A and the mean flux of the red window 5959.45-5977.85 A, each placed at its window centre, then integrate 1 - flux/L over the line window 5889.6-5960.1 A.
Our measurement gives 9.3 A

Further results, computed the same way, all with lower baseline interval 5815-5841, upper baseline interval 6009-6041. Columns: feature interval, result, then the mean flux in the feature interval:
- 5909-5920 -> 2.68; 6.23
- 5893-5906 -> 6.93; 3.83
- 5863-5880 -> 3.11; 6.68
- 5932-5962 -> 3.66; 7.25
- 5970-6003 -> 2.61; 7.65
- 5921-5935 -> 2.71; 6.65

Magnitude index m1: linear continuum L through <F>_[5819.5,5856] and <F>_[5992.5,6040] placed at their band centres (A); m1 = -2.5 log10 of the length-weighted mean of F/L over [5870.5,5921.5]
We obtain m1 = 0.49 mag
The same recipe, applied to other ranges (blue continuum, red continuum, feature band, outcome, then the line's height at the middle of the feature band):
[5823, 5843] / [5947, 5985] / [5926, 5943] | 0.08 mag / 7.5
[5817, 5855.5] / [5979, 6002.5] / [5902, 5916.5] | 0.37 mag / 7.94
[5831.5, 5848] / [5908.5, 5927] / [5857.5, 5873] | 0.09 mag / 7.63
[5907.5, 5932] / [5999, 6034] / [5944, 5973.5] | -0.03 mag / 7.09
